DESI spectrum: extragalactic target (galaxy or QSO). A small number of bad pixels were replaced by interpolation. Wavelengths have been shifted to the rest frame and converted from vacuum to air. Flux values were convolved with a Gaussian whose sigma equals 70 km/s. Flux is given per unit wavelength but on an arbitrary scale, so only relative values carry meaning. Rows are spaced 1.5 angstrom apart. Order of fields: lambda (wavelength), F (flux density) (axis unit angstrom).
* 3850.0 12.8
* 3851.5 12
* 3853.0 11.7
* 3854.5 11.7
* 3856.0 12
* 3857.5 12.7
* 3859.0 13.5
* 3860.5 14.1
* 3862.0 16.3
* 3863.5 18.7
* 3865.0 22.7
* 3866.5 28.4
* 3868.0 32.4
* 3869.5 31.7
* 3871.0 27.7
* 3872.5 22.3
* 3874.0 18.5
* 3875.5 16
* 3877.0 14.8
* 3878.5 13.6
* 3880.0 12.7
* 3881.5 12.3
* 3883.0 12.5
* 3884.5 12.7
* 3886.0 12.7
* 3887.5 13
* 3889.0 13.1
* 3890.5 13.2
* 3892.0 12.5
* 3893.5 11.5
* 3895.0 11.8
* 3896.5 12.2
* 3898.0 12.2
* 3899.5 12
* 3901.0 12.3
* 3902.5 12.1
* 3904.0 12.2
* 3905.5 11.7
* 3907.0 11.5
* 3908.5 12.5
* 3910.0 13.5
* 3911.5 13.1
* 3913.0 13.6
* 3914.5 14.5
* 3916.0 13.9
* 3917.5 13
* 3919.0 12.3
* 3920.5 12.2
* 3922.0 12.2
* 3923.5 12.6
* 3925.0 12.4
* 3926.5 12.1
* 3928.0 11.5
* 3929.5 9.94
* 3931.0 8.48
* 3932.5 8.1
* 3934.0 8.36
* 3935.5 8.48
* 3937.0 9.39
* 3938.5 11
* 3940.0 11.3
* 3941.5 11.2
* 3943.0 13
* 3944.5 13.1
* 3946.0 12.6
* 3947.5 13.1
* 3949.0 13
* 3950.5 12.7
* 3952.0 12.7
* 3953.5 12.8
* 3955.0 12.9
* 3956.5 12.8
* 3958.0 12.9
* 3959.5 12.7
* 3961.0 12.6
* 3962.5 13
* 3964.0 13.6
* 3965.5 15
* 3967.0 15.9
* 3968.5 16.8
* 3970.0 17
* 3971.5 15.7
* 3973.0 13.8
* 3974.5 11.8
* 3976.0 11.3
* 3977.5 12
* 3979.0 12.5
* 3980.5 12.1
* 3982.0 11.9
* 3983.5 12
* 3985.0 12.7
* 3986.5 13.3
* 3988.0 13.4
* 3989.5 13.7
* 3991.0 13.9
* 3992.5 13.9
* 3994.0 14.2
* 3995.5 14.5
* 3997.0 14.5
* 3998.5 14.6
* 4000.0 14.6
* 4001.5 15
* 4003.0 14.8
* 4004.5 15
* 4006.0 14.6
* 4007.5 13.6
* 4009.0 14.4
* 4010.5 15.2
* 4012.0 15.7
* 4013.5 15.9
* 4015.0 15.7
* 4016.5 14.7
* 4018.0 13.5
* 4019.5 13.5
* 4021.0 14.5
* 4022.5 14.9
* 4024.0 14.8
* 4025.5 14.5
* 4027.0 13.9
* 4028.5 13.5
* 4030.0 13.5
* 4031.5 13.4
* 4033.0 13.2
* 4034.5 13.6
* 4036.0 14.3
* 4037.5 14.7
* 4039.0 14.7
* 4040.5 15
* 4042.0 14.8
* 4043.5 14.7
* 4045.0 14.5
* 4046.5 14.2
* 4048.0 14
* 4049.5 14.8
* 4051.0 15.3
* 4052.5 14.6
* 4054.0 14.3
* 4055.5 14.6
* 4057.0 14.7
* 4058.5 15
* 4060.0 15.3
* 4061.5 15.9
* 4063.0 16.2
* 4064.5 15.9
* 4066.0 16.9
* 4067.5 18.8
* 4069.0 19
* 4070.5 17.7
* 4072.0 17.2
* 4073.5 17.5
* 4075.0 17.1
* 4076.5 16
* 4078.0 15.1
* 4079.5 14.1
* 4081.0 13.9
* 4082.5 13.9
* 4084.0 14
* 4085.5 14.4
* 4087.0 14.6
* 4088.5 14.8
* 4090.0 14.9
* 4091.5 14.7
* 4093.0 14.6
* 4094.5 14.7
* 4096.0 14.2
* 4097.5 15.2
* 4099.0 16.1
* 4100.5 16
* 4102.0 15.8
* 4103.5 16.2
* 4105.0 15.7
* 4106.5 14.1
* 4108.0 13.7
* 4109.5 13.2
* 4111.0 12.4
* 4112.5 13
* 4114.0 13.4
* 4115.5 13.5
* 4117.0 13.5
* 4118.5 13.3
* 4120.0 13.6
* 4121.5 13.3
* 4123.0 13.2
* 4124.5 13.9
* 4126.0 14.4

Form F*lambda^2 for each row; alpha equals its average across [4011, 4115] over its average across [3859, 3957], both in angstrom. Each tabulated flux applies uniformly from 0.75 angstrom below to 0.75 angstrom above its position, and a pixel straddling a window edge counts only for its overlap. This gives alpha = 1.16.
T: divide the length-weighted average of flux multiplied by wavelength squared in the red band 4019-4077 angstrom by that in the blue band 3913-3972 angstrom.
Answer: 1.3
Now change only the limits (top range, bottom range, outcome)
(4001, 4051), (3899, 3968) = 1.24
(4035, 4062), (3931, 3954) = 1.38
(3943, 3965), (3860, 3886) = 0.70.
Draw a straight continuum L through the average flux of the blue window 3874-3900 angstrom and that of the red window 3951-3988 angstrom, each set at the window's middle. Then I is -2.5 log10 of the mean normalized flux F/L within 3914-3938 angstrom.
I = 0.18 mag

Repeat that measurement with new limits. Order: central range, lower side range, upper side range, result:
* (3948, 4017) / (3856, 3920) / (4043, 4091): 0.11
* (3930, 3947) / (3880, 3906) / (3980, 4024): 0.24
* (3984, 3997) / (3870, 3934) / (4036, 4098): 0.05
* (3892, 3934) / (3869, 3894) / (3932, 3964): 0.16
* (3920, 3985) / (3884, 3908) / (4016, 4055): 0.07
